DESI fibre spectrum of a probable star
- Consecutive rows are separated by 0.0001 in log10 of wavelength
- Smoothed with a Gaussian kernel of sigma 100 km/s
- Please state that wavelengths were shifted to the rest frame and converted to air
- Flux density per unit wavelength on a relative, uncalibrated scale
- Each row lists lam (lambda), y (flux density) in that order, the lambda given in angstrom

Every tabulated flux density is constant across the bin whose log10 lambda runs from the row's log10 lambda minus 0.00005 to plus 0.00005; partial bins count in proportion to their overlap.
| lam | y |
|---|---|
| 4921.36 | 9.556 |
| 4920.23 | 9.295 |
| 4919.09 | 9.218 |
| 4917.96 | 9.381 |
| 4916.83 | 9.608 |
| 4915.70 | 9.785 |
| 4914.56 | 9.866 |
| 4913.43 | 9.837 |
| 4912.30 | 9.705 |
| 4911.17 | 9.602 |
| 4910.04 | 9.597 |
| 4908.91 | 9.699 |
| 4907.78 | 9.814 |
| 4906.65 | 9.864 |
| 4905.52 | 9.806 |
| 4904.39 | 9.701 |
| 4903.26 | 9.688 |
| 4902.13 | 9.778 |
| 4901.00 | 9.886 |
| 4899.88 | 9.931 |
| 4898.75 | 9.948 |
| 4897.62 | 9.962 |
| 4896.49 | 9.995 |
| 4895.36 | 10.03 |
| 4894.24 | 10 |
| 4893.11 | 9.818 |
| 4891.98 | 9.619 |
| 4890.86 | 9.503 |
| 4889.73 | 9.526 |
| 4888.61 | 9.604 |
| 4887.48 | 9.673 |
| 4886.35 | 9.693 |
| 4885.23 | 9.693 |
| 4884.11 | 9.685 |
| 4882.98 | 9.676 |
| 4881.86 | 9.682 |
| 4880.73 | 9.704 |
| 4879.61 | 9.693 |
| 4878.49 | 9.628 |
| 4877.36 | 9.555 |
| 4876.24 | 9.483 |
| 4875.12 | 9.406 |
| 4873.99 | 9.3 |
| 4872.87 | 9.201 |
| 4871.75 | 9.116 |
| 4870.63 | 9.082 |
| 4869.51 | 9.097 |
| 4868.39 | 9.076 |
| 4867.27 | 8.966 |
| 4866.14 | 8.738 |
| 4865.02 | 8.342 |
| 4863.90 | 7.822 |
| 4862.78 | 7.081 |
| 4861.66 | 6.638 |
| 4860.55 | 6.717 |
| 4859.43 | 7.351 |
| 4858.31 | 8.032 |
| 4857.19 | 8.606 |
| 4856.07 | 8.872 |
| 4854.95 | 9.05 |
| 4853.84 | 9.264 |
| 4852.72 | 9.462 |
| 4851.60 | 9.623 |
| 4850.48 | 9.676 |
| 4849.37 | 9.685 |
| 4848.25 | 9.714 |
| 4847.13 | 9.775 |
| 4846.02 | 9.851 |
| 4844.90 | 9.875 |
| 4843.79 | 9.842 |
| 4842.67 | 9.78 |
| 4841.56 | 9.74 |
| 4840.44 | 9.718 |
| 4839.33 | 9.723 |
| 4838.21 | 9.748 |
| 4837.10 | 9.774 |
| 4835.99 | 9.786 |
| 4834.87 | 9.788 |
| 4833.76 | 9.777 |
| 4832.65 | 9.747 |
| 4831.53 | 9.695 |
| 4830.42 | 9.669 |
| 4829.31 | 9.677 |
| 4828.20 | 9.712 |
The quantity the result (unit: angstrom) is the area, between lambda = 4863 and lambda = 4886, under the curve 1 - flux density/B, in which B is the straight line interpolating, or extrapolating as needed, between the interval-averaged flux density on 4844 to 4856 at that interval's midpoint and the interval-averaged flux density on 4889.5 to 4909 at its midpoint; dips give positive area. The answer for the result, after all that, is 1.1 angstrom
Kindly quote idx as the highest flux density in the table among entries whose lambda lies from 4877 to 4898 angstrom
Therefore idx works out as 10.03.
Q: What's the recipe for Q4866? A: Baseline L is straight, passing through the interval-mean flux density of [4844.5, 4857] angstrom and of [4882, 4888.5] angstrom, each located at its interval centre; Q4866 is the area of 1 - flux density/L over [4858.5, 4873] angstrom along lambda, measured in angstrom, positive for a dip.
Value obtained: 2.06 angstrom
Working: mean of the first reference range 9.5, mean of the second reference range 9.68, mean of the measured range 8.22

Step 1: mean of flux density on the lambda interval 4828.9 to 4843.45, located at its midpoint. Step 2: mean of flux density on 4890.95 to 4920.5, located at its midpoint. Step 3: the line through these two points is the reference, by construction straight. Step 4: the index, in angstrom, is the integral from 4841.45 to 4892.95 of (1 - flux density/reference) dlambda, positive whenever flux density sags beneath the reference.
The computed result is 3.1 angstrom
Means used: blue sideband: 9.74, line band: 9.16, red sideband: 9.75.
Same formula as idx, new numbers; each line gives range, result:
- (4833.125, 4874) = 9.875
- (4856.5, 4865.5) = 8.606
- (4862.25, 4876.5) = 9.483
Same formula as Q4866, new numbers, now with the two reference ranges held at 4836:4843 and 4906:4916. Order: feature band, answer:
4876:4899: 0.07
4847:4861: 1.23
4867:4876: 0.54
